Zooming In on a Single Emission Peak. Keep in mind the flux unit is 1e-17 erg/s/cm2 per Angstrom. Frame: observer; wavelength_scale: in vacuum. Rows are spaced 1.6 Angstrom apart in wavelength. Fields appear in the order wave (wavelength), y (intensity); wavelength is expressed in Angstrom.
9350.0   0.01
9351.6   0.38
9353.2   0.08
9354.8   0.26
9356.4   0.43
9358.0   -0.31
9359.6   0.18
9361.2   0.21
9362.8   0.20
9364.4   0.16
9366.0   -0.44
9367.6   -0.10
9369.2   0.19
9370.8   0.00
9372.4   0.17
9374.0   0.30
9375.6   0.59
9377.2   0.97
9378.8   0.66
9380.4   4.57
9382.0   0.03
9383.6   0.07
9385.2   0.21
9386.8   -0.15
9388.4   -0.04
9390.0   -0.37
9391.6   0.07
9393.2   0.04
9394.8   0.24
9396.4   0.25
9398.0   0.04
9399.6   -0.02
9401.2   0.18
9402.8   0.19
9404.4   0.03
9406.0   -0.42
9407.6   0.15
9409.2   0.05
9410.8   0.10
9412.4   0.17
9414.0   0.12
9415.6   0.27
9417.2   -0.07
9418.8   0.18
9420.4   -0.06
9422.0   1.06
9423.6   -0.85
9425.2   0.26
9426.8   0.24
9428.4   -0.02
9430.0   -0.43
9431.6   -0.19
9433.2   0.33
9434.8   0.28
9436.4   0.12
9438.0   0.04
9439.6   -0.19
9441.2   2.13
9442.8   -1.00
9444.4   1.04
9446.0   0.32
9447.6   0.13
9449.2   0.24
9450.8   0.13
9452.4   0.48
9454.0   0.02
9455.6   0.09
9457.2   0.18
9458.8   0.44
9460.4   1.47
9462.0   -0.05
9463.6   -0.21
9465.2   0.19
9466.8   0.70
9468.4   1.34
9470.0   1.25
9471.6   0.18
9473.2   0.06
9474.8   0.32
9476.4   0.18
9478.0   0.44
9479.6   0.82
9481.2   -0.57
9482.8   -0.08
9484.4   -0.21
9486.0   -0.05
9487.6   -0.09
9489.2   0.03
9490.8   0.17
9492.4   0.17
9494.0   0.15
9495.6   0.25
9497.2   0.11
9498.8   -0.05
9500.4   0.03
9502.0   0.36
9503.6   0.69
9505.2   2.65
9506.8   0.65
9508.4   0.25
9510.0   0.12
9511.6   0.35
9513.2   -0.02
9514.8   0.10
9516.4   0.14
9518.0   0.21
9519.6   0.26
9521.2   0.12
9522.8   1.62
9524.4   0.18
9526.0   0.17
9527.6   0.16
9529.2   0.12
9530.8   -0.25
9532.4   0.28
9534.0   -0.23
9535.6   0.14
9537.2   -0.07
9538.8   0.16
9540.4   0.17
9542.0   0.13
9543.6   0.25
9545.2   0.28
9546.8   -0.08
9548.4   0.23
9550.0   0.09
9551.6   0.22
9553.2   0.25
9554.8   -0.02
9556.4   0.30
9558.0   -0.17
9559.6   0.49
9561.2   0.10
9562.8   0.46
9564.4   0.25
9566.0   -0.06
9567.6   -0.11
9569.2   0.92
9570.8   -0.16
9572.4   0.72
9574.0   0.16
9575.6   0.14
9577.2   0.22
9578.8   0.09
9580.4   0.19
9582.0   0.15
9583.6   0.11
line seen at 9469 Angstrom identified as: [O III] 5007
